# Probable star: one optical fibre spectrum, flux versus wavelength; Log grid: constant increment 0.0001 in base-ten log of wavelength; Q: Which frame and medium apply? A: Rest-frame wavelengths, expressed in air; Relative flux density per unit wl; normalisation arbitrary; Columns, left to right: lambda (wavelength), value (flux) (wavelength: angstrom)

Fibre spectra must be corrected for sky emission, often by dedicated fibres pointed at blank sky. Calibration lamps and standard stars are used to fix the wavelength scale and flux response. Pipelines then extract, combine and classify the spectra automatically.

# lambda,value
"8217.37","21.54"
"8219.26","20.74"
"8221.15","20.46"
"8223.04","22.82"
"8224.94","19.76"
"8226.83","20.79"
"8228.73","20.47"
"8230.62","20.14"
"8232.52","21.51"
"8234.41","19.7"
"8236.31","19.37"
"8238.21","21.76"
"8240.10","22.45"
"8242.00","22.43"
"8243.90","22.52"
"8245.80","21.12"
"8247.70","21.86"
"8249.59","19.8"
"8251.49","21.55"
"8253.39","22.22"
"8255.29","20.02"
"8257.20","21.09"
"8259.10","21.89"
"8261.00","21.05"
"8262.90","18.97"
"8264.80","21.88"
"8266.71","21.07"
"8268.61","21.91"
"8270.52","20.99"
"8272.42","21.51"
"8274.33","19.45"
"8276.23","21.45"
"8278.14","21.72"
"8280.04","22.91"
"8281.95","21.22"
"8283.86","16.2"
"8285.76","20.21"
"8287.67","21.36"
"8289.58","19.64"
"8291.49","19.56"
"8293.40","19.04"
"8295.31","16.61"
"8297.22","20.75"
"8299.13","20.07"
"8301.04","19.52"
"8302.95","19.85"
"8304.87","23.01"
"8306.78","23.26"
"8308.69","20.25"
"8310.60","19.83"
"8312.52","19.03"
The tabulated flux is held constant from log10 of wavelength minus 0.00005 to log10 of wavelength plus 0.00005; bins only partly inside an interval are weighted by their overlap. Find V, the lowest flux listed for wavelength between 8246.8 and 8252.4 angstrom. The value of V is 19.8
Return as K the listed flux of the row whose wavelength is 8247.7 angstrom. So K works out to 21.86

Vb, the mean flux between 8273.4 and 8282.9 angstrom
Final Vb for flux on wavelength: 21.4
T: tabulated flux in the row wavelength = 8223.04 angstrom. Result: 22.82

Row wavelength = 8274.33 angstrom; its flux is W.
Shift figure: 19.45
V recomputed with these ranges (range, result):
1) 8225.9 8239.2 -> 19.37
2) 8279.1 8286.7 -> 16.2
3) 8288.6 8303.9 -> 16.61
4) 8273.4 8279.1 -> 19.45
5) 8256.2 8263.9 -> 18.97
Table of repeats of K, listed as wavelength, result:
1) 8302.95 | 19.85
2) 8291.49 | 19.56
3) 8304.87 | 23.01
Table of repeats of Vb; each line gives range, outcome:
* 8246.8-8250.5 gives 20.9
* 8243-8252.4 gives 21.4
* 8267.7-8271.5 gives 21.4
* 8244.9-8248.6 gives 21.5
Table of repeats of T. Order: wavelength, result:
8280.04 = 22.91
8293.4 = 19.04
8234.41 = 19.7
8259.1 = 21.89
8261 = 21.05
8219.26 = 20.74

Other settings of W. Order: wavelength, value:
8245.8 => 21.12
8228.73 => 20.47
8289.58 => 19.64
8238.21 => 21.76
